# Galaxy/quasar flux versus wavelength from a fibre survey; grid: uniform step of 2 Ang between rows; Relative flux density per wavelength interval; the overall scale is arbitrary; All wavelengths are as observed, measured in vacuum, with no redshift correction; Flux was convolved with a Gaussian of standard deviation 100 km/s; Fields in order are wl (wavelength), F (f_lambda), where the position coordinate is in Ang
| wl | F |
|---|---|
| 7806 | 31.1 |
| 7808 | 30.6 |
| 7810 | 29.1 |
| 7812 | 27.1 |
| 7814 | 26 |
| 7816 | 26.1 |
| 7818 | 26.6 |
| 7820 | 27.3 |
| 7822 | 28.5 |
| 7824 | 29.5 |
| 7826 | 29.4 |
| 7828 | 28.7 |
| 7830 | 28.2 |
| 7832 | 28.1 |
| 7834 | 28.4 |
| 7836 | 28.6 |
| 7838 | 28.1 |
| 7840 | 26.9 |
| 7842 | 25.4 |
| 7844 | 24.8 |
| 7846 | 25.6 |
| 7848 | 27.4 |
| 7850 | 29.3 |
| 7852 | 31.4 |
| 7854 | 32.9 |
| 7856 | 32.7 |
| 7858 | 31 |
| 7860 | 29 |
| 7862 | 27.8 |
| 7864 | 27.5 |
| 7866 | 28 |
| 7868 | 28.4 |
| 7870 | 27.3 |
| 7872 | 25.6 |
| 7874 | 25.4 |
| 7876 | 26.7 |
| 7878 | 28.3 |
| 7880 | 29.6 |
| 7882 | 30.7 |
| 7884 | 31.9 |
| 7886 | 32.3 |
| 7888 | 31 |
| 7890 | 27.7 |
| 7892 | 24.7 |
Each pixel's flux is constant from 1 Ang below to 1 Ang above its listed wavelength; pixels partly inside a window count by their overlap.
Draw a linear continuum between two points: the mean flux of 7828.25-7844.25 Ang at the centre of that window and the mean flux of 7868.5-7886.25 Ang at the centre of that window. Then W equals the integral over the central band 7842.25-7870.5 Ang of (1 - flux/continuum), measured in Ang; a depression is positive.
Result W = -0.8 Ang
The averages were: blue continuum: 27.5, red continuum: 28.5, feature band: 28.7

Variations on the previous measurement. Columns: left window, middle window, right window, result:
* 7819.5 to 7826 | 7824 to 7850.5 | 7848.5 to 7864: 1.5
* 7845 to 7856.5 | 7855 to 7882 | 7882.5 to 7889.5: 2.0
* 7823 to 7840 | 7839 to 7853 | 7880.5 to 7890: 0.9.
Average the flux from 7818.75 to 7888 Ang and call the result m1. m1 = 28.6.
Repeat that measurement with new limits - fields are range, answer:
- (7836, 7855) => 28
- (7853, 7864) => 30.4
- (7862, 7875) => 27.1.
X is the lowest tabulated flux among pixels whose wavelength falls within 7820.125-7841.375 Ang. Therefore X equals 26.9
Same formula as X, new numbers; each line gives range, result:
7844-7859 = 24.8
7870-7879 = 25.4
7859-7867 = 27.5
